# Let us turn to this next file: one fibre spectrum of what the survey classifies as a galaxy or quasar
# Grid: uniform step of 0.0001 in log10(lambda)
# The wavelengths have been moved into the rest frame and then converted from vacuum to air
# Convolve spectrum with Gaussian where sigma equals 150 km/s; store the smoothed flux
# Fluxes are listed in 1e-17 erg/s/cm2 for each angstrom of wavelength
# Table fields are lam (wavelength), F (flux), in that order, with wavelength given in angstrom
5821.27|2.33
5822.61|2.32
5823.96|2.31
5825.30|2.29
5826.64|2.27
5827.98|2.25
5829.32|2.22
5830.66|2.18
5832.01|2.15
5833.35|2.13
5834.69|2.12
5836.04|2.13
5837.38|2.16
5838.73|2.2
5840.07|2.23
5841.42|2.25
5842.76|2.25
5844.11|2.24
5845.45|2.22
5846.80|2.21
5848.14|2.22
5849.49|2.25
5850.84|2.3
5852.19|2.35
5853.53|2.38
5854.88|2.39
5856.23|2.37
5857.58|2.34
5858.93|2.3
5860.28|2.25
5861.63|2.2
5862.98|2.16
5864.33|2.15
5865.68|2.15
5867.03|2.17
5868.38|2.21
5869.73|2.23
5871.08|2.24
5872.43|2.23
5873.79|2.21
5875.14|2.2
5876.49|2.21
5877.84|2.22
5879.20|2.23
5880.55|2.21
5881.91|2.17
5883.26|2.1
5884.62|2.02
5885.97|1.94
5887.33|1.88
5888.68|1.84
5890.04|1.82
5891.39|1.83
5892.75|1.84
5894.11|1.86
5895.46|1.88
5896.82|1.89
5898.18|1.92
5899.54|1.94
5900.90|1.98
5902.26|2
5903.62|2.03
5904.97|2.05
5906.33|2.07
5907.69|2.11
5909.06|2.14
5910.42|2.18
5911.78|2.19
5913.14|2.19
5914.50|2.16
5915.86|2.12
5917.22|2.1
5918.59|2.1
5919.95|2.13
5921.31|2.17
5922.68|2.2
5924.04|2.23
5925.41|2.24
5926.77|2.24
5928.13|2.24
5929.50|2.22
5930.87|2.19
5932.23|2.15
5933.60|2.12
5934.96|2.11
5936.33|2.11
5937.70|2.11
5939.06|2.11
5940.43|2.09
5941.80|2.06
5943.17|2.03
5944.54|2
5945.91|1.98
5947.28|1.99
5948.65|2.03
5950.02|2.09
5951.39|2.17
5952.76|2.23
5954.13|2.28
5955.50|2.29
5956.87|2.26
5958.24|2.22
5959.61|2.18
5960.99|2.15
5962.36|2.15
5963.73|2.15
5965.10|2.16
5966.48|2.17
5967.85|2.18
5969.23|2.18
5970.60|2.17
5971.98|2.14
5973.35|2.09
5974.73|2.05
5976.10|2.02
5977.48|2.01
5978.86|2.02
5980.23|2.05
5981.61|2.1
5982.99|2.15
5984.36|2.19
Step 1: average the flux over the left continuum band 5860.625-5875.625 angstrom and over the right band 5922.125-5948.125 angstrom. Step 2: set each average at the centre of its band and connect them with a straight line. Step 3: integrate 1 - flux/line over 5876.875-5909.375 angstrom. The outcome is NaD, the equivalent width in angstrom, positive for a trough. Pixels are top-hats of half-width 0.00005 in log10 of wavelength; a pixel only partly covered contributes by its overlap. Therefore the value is 2.6 angstrom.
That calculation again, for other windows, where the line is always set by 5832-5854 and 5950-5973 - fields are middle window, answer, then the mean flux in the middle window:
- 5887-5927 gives 2.9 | 2.04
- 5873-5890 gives 0.9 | 2.09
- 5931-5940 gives 0.3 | 2.12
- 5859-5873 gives 0.1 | 2.2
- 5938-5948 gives 0.7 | 2.04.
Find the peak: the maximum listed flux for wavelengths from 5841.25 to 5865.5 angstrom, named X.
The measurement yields 2.39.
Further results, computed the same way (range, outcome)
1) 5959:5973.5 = 2.18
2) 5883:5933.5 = 2.24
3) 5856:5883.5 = 2.37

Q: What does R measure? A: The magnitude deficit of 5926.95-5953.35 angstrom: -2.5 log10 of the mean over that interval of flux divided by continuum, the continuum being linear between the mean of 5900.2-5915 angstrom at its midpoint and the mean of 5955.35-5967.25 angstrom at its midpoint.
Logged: 0.02 mag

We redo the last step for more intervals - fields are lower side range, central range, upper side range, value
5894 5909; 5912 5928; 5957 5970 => -0.07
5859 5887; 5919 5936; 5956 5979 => -0.02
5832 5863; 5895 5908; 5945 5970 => 0.11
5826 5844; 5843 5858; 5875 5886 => -0.05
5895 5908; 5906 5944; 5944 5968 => -0.05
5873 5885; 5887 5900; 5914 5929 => 0.17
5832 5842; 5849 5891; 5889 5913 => -0.05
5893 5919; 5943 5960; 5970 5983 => -0.04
